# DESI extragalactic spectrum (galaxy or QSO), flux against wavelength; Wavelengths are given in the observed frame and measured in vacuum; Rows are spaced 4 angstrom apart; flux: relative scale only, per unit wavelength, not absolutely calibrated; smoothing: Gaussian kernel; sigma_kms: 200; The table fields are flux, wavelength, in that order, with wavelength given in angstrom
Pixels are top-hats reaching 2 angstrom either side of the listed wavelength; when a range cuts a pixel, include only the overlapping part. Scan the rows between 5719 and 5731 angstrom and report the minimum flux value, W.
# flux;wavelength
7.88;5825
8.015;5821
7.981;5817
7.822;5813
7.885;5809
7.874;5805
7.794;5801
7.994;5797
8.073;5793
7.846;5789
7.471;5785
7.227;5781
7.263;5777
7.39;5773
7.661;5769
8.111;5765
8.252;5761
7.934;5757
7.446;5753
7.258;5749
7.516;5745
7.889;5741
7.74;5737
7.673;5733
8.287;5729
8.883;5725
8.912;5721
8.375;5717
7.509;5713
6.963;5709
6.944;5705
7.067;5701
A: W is 8.287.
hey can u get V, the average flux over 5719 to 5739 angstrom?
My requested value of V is 8.3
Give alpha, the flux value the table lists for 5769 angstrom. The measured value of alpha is 7.661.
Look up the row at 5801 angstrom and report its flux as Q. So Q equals 7.794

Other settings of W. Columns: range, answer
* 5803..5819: 7.822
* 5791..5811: 7.794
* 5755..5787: 7.227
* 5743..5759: 7.258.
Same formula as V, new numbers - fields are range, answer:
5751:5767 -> 7.94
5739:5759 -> 7.61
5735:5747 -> 7.72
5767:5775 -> 7.53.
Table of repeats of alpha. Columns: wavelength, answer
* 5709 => 6.963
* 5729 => 8.287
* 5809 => 7.885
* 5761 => 8.252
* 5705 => 6.944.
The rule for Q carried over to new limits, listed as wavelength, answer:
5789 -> 7.846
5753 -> 7.446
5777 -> 7.263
